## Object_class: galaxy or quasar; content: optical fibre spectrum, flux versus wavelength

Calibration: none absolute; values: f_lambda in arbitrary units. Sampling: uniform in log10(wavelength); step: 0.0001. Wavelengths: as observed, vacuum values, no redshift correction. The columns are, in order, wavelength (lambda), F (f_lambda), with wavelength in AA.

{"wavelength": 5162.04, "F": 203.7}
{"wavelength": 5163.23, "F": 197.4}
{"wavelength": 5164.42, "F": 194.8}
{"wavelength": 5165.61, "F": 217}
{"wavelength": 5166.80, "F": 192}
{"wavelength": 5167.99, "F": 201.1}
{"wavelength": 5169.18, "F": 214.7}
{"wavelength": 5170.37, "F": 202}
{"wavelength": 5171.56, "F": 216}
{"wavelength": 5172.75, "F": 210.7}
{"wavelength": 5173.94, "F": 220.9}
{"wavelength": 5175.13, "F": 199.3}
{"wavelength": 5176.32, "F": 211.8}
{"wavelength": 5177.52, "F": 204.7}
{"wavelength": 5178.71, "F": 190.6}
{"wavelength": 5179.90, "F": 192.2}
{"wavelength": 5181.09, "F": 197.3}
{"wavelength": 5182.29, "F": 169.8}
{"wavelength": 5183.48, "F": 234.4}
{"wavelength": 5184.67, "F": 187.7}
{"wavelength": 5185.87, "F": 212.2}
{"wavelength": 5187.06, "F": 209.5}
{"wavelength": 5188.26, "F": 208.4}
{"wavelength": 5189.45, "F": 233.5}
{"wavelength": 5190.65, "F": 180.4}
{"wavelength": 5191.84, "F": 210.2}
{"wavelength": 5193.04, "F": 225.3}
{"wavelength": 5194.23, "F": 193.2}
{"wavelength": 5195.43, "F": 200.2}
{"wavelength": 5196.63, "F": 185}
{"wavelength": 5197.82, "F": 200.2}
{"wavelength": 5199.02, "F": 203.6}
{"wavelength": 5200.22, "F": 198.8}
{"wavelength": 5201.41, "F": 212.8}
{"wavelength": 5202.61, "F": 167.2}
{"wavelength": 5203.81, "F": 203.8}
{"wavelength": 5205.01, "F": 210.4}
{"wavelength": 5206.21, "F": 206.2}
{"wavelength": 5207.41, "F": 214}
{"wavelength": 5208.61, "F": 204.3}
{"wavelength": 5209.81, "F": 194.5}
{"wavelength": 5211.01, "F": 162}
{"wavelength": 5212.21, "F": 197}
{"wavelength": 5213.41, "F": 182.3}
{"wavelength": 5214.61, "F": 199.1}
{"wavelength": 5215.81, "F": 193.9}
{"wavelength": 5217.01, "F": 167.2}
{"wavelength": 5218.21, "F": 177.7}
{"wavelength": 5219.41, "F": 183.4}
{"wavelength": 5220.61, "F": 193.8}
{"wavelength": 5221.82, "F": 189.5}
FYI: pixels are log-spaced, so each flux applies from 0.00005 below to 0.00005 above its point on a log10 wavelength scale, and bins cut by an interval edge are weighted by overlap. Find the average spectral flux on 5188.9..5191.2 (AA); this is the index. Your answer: 207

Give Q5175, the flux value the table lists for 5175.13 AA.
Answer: 199.3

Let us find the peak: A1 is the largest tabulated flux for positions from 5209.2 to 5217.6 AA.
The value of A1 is 199.1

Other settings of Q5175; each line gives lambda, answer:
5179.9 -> 192.2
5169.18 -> 214.7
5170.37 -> 202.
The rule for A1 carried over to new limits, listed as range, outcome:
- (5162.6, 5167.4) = 217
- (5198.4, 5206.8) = 212.8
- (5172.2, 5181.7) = 220.9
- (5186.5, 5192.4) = 233.5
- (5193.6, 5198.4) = 200.2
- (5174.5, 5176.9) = 211.8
